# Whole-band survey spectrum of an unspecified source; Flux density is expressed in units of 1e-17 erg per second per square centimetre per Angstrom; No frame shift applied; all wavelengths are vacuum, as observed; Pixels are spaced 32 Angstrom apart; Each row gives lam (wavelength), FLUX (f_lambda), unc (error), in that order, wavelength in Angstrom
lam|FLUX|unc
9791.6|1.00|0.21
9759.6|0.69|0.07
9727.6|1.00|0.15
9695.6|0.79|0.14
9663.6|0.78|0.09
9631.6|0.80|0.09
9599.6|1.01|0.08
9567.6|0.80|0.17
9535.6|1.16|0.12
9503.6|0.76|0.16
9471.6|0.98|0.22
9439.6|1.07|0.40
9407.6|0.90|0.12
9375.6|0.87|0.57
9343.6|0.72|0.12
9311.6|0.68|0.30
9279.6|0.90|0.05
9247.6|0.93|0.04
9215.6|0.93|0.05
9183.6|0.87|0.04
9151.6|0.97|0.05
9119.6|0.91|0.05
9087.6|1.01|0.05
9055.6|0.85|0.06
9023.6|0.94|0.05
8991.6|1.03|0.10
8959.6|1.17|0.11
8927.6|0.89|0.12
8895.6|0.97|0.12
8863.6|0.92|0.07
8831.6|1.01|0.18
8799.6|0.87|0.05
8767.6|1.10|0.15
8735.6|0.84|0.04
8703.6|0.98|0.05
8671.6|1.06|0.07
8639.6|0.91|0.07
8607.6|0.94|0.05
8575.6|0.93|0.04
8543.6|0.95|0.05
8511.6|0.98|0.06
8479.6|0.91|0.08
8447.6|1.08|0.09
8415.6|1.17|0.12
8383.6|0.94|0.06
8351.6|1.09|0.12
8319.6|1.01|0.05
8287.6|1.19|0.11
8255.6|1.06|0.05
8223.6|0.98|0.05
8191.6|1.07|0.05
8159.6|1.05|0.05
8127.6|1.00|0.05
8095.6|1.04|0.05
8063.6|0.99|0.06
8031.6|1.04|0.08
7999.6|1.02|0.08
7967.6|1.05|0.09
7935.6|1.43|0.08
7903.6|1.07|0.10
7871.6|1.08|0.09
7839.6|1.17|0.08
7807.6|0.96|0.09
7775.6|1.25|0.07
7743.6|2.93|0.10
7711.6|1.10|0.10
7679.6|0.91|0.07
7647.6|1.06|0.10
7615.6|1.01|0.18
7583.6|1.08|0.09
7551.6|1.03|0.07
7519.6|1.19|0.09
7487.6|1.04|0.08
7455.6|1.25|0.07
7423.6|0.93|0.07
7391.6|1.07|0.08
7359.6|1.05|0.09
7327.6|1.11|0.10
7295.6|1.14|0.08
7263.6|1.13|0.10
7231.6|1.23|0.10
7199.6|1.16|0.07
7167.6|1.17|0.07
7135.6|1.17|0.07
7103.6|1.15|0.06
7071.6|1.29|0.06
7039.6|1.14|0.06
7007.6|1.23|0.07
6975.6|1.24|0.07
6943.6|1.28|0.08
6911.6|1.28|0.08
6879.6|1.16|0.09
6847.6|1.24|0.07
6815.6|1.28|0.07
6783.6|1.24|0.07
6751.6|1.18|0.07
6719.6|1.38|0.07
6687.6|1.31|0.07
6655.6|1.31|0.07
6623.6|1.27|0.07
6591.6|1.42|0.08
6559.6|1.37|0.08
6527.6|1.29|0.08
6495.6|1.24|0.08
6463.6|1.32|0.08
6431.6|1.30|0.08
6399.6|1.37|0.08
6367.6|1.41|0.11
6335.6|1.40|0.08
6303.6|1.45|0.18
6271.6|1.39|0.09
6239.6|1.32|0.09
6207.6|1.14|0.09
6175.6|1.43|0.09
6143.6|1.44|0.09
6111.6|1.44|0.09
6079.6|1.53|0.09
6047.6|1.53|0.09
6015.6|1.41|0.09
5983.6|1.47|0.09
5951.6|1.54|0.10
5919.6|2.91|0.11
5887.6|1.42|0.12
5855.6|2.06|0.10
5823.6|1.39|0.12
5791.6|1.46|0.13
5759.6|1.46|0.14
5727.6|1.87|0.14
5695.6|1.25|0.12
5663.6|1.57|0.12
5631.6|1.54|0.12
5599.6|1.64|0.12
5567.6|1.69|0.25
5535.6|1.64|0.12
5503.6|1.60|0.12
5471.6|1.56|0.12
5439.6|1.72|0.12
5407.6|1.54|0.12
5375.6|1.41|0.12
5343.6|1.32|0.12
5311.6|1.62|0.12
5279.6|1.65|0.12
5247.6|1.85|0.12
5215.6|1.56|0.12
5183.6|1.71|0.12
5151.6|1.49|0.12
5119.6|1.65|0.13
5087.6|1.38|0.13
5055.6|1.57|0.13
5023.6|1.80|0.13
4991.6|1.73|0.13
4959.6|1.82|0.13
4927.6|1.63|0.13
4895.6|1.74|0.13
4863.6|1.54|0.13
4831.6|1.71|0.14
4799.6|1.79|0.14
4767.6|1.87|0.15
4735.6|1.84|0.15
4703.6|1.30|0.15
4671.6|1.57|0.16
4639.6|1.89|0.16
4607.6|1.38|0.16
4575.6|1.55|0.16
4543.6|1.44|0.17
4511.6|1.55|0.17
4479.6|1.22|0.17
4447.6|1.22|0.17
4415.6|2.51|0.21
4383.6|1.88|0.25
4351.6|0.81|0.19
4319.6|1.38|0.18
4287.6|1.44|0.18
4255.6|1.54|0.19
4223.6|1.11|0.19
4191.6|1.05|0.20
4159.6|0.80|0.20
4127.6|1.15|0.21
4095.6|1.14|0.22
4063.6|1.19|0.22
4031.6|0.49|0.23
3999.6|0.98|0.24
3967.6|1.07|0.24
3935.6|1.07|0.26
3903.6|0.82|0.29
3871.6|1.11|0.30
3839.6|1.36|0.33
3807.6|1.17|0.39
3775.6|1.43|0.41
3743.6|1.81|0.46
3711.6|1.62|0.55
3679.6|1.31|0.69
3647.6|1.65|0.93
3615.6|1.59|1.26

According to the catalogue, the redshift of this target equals 0.180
